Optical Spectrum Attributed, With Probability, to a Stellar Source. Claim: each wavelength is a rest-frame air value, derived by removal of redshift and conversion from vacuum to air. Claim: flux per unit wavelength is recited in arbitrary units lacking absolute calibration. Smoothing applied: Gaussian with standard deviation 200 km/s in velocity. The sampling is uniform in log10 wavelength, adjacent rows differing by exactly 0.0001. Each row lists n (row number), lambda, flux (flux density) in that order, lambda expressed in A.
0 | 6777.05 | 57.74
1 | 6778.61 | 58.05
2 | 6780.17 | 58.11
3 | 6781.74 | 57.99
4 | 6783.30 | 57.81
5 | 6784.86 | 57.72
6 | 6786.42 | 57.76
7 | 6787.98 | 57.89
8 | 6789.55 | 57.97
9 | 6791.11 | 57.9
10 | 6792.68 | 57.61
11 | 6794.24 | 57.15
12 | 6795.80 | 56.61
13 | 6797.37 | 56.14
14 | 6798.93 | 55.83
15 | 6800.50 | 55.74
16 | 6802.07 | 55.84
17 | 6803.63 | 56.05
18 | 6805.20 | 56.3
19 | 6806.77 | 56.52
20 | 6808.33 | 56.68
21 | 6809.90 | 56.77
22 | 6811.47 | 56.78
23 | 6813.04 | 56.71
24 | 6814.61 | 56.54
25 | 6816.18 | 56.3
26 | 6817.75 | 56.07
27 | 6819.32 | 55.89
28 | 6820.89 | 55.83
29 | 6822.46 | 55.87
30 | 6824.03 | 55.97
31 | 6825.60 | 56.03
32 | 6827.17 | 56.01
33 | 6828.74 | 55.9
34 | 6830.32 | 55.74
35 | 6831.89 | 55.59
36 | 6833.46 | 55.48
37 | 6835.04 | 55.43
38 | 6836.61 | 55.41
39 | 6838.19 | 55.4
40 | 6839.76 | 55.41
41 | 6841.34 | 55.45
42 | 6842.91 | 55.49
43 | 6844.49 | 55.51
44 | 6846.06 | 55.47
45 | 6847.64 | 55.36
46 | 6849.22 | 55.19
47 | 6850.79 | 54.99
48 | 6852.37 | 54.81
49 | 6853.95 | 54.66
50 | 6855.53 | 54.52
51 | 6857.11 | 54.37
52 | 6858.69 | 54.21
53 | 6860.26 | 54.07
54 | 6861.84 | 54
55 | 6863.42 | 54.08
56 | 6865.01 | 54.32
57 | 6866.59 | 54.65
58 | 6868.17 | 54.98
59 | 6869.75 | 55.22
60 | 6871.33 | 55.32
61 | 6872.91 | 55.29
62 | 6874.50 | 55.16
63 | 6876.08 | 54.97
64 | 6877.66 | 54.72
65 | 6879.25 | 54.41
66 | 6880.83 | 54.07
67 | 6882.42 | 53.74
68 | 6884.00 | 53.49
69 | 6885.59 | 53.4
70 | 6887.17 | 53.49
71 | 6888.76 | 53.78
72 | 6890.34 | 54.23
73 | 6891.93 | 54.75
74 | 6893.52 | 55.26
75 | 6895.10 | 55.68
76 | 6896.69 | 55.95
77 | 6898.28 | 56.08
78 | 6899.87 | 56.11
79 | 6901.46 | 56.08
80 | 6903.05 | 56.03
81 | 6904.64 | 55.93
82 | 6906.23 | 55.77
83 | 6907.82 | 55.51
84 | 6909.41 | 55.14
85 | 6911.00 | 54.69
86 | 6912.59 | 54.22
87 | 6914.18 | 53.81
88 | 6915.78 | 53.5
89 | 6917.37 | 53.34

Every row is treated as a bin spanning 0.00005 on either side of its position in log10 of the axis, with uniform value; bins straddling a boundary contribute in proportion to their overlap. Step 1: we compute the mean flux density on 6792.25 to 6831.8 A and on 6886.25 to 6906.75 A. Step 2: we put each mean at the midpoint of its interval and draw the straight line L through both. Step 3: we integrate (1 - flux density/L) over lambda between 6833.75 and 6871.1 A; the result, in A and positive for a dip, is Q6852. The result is 0.59 A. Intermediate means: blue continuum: 56.3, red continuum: 55.3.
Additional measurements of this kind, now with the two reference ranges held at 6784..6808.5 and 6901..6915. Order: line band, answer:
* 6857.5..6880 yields 0.5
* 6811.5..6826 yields 0.1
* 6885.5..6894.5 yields 0.2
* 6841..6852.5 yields 0.2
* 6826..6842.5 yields 0.2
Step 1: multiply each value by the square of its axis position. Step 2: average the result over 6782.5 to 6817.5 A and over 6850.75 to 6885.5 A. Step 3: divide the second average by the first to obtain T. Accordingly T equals 0.98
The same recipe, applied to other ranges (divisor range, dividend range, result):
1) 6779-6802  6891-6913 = 1.00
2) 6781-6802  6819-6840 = 0.99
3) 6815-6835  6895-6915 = 1.02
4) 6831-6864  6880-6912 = 1.01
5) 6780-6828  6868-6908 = 0.99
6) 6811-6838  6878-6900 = 0.99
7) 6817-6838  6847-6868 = 0.99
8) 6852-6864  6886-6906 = 1.03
